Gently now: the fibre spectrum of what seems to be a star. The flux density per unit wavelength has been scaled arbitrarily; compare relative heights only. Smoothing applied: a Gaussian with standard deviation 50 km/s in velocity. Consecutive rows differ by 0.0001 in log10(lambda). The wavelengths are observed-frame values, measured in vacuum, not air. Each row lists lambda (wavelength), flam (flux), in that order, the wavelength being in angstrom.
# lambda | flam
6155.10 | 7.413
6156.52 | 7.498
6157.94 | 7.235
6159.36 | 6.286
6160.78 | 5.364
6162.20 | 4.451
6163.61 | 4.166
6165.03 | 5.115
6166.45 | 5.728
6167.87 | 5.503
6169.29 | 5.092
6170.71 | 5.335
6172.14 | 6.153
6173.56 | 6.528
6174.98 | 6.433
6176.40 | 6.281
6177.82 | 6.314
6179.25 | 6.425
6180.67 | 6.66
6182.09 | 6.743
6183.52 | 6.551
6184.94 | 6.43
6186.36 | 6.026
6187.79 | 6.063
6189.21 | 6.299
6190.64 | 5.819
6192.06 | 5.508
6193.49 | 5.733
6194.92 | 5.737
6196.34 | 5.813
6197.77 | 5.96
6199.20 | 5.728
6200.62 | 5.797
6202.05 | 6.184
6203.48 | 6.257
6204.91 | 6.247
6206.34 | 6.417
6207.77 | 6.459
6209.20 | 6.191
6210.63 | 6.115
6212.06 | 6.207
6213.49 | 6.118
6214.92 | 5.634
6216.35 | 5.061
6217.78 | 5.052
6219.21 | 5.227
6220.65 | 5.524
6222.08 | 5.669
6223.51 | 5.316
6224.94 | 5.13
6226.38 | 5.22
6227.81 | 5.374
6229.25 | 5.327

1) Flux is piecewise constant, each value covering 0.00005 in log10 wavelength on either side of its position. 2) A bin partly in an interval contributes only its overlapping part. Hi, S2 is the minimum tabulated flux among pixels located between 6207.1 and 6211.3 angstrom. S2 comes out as 6.115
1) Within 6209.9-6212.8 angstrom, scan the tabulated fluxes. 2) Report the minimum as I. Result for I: 6.115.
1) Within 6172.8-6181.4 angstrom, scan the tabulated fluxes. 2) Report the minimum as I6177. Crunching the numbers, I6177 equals 6.281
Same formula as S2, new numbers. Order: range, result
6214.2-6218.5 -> 5.052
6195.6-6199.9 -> 5.728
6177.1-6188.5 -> 6.026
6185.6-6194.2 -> 5.508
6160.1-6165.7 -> 4.166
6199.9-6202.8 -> 5.797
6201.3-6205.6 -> 6.184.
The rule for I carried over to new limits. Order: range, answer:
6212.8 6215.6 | 5.634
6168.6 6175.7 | 5.092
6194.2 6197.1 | 5.737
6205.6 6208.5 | 6.417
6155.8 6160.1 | 6.286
